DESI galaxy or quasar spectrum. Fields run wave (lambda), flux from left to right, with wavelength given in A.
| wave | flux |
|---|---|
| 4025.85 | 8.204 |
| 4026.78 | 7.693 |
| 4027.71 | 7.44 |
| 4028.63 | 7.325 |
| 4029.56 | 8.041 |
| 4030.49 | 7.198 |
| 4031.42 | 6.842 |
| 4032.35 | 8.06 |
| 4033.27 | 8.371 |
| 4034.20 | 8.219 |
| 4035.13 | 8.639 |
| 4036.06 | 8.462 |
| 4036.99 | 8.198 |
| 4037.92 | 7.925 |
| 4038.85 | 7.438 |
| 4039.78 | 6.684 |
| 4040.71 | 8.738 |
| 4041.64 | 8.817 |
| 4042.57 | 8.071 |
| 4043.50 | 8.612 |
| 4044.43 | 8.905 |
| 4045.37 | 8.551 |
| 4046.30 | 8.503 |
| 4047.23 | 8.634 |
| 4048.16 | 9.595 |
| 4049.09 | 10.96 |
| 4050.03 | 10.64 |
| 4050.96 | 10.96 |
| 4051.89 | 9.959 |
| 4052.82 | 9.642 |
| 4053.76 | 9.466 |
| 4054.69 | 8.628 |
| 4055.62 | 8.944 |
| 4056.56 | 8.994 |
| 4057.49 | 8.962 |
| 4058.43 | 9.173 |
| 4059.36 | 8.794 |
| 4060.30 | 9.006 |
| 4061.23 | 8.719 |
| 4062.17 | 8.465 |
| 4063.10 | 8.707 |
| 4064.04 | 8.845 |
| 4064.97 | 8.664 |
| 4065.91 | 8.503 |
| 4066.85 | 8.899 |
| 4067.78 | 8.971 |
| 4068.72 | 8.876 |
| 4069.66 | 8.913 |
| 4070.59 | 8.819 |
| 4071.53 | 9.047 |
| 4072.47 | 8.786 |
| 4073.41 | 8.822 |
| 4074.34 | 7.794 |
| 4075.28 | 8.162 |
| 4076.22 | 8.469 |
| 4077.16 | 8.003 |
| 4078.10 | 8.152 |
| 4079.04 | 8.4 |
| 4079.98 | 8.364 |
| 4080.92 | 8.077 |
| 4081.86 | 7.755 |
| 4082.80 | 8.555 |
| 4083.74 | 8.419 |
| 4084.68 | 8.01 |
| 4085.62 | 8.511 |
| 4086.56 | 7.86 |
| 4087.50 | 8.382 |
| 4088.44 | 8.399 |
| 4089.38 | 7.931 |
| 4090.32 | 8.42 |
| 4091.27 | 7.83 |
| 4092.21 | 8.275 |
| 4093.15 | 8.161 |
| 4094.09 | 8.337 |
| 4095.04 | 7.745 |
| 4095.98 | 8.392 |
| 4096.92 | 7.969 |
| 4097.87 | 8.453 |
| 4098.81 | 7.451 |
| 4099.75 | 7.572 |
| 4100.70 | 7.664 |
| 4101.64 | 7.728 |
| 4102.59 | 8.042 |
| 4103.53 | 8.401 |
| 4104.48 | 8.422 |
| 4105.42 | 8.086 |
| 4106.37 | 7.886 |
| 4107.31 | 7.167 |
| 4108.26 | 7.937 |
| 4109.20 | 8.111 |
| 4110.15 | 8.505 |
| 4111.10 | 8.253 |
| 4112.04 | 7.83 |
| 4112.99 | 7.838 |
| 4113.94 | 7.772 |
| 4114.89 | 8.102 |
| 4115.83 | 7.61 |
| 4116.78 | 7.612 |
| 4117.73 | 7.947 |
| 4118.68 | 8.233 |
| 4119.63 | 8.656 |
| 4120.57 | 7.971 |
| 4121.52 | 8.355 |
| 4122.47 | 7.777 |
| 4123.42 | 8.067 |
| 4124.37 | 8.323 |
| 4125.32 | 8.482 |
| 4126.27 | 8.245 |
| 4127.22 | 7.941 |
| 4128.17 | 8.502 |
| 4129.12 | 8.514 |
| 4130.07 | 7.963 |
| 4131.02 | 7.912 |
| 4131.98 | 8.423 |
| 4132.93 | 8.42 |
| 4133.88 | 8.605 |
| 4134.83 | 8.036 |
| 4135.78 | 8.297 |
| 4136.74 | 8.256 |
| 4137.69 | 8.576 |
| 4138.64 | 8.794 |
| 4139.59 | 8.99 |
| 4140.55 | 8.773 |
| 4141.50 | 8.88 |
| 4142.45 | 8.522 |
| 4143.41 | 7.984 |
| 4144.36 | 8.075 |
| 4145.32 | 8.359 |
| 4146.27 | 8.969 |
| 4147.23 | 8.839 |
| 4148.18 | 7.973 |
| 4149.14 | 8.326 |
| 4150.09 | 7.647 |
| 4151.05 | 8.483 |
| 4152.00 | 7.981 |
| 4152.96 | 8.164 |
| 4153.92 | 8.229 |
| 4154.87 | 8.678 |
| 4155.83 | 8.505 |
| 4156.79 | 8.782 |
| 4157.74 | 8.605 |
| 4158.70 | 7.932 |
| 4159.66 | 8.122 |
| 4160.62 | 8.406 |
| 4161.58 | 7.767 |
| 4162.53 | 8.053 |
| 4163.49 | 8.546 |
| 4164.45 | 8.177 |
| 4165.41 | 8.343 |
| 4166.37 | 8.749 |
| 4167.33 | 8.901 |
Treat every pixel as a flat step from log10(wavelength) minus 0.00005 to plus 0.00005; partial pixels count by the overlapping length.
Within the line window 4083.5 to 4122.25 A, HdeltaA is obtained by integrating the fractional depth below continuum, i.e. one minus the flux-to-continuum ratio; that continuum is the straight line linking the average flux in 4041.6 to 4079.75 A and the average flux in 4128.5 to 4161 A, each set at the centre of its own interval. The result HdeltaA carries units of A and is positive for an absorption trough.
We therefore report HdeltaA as 2.7 A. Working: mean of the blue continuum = 8.92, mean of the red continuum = 8.38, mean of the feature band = 8.05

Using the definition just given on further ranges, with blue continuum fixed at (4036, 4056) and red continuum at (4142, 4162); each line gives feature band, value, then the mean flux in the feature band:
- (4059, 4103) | 1.9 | 8.34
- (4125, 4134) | 0.2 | 8.28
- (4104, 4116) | 0.8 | 7.97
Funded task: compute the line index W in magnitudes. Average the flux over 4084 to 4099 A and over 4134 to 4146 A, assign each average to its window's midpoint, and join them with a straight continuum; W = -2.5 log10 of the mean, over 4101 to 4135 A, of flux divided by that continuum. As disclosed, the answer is 0.03 mag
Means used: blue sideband 8.15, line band 8.1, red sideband 8.48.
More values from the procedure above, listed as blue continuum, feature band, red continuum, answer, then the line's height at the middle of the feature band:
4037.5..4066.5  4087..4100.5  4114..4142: 0.06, 8.57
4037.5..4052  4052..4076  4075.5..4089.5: -0.03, 8.56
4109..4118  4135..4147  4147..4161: -0.04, 8.19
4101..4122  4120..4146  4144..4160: -0.02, 8.19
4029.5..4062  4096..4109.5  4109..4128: 0.04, 8.23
